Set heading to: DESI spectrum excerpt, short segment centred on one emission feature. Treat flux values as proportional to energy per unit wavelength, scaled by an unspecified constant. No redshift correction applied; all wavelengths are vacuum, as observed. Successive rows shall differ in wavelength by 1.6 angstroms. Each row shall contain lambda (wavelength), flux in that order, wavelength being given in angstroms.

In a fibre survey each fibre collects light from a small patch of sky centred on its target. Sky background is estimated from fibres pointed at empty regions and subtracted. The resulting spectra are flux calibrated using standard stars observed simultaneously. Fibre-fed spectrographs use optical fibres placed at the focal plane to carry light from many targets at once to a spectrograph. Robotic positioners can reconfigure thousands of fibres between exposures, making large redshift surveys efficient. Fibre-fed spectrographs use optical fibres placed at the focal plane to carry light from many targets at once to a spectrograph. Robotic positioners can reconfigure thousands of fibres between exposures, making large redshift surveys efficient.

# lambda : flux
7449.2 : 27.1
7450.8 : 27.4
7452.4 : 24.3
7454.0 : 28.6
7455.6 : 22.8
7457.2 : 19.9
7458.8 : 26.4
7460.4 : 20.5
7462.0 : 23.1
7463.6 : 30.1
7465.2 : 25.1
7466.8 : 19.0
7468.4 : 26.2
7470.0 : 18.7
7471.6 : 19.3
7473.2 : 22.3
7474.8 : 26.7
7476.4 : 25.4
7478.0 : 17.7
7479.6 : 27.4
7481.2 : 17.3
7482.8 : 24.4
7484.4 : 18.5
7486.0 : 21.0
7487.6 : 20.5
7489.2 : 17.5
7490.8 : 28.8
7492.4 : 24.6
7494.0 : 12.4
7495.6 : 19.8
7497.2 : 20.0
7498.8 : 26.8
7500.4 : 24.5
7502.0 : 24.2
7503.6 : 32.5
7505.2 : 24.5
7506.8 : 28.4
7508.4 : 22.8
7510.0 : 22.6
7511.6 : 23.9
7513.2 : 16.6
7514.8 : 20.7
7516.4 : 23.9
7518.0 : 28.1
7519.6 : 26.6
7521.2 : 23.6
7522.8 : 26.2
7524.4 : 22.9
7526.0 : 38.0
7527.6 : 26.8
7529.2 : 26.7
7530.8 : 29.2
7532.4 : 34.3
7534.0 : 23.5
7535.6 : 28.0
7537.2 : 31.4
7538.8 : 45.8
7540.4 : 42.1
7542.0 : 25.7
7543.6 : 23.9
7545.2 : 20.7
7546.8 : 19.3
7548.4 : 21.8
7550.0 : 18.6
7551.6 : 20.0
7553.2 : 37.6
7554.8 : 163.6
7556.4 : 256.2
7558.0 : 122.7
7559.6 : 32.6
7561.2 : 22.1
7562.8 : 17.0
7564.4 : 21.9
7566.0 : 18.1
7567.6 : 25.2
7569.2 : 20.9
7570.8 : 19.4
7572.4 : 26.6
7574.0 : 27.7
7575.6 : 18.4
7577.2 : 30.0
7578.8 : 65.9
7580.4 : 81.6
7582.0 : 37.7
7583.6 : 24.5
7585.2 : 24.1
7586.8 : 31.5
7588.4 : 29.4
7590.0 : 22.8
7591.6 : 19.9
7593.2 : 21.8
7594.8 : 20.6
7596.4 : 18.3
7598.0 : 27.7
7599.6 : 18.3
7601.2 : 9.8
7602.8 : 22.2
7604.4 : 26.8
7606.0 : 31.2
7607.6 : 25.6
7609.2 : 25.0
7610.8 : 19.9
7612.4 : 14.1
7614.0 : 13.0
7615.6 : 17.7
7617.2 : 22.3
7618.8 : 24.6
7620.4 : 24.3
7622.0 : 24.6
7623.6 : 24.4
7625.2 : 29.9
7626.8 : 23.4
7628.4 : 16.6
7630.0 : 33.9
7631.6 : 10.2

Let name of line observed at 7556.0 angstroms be Halpha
